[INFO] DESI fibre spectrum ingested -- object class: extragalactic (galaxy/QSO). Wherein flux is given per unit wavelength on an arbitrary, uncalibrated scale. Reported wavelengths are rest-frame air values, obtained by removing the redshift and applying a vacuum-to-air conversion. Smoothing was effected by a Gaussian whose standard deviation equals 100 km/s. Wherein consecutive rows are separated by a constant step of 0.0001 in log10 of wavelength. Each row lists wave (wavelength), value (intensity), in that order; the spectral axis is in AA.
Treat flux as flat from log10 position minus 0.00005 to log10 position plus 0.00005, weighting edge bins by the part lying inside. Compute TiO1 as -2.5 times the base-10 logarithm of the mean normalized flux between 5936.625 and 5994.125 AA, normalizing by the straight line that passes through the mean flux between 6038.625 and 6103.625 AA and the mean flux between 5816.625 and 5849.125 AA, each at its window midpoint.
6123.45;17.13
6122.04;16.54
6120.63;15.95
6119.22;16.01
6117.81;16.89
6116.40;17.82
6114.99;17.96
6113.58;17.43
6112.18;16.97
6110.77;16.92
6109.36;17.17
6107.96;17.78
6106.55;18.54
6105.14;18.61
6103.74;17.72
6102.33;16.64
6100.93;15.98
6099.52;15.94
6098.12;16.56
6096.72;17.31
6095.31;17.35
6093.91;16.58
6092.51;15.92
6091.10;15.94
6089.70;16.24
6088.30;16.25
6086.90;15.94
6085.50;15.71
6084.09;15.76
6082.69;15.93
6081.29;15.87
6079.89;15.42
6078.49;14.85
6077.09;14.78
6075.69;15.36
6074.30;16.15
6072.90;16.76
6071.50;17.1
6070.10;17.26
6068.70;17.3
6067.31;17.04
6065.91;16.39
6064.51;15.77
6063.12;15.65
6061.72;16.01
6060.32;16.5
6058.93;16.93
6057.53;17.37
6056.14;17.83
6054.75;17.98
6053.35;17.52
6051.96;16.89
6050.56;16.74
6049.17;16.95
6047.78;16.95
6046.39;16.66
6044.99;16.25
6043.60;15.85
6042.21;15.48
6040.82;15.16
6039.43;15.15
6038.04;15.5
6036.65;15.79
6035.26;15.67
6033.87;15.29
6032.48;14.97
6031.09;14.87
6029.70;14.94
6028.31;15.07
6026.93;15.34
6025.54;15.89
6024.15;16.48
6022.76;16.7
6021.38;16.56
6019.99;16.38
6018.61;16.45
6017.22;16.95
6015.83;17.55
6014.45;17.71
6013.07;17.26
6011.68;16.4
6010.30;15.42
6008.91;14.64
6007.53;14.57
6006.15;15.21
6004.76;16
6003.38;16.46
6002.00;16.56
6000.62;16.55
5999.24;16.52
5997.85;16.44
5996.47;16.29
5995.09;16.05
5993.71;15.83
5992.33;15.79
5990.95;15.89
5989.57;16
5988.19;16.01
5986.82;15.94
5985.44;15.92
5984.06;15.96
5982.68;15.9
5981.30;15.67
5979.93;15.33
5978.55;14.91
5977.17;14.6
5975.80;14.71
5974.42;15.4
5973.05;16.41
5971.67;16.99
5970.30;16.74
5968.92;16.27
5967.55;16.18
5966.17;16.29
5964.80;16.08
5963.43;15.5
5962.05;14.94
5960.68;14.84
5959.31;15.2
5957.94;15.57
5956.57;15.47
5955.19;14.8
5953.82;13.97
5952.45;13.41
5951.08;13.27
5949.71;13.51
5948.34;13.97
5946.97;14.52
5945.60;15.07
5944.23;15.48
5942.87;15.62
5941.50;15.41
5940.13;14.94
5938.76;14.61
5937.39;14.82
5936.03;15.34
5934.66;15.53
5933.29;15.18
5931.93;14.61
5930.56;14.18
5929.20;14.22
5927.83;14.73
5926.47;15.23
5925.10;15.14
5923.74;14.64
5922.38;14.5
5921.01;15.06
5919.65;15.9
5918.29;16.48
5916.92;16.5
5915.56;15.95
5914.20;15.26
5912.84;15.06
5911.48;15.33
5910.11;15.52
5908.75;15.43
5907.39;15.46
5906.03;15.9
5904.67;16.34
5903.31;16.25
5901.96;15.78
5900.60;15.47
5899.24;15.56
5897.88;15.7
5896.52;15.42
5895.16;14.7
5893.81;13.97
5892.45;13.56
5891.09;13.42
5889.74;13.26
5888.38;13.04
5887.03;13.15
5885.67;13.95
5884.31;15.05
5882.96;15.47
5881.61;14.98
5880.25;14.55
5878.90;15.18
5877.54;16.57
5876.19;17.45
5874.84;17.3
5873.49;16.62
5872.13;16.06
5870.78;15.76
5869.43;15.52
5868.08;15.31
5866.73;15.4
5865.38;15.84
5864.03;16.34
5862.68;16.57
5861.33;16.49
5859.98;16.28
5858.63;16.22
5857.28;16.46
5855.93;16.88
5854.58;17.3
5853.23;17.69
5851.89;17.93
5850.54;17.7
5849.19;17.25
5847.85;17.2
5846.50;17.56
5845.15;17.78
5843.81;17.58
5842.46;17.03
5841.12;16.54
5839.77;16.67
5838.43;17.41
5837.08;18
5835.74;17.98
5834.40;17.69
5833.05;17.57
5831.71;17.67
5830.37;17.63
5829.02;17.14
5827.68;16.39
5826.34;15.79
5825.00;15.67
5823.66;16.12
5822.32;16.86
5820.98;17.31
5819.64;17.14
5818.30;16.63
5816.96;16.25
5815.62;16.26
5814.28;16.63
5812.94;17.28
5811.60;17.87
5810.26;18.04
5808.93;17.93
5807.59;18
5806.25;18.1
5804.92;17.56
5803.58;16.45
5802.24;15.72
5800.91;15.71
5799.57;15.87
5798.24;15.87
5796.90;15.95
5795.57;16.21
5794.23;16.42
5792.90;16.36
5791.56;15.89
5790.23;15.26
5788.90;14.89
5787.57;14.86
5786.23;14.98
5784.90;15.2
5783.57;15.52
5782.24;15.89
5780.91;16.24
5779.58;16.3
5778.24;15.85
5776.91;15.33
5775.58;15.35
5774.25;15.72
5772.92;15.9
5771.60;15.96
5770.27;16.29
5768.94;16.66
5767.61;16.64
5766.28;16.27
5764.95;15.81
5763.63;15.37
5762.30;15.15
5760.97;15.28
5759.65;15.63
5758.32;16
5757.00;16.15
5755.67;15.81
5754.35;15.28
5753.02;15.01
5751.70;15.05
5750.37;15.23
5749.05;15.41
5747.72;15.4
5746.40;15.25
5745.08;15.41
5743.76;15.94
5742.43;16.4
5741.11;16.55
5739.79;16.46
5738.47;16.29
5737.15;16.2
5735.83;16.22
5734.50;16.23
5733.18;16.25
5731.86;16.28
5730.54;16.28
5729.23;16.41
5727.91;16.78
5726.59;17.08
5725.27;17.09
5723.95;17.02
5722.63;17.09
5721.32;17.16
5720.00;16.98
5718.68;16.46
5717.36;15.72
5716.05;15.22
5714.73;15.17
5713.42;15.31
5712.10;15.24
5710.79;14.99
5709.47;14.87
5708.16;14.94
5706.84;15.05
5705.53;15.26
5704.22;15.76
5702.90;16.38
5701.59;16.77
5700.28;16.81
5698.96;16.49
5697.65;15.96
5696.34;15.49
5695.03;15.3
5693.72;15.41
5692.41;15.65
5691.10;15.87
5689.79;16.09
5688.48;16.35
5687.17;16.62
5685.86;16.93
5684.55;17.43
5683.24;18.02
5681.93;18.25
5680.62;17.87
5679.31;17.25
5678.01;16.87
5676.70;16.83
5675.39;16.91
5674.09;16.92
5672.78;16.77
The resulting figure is 0.09 mag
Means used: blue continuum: 17.1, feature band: 15.3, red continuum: 16.4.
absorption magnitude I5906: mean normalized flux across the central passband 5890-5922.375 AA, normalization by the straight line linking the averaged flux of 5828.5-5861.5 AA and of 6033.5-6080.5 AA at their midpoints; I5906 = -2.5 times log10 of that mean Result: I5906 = 0.11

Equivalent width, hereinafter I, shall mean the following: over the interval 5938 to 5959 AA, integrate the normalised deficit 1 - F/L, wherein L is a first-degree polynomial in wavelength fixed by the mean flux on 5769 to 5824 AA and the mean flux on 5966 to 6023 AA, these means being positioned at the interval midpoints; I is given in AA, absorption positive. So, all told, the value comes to 1.9 AA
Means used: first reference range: 16.3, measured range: 14.6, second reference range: 16.1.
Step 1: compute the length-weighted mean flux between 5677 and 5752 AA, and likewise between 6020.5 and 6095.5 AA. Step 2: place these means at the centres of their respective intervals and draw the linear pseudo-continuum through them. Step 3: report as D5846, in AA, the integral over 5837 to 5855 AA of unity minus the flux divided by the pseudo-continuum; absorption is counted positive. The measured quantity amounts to -1.3 AA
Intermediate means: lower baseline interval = 16.2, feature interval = 17.4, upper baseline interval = 16.2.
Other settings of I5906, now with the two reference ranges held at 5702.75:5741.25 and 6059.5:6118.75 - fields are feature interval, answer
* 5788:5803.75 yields 0.02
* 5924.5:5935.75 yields 0.10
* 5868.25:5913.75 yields 0.07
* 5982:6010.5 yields 0.04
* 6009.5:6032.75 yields 0.02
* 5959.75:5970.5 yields 0.04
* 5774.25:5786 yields 0.03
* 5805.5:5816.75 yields -0.08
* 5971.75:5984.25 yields 0.06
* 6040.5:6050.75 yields 0.02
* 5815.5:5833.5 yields -0.04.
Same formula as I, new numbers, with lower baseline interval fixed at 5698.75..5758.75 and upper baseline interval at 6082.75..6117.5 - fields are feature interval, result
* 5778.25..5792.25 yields 0.5 AA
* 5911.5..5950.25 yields 3.3 AA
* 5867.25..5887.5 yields 1.0 AA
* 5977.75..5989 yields 0.6 AA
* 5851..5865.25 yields -0.4 AA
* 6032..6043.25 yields 0.9 AA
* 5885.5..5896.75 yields 1.8 AA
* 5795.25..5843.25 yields -2.2 AA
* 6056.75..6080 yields 0.7 AA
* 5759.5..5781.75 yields 0.3 AA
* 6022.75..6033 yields 0.8 AA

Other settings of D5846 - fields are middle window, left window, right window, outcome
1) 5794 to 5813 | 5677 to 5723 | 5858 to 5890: -1.3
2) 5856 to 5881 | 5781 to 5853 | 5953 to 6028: 0.6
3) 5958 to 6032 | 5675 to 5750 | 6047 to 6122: 2.8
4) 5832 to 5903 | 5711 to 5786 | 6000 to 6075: 0.0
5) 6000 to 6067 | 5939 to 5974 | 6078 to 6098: -2.0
